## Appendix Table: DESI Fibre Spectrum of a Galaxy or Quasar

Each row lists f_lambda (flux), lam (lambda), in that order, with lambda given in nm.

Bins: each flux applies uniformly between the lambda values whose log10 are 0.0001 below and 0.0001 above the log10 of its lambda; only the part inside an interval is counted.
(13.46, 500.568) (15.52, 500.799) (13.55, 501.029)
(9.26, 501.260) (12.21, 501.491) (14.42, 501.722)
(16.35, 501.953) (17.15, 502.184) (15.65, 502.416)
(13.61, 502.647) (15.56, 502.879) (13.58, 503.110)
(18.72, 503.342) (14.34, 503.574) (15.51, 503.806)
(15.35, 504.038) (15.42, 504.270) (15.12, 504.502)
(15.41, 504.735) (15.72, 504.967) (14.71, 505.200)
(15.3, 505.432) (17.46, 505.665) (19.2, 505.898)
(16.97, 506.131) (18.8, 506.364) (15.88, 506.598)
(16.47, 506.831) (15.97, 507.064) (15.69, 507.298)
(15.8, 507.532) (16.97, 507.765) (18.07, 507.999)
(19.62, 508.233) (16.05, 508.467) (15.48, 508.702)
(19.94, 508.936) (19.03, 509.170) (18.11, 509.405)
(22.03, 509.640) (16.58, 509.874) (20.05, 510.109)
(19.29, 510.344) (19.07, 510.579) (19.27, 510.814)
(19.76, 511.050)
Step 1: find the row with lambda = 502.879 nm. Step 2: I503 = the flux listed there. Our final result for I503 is 15.56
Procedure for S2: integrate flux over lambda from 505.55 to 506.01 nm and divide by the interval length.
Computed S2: 18.3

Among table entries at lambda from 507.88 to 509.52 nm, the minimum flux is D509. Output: 15.48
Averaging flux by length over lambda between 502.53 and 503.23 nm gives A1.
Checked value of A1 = 14.3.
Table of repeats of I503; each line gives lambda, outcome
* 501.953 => 16.35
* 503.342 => 18.72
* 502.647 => 13.61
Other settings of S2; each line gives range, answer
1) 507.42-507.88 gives 16.4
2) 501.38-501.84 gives 13.3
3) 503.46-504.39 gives 15.2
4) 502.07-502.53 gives 16.4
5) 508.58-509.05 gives 17.7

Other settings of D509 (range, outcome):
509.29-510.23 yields 16.58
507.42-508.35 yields 15.8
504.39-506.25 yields 14.71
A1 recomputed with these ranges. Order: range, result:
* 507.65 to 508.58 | 17.7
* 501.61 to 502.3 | 16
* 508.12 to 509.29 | 18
